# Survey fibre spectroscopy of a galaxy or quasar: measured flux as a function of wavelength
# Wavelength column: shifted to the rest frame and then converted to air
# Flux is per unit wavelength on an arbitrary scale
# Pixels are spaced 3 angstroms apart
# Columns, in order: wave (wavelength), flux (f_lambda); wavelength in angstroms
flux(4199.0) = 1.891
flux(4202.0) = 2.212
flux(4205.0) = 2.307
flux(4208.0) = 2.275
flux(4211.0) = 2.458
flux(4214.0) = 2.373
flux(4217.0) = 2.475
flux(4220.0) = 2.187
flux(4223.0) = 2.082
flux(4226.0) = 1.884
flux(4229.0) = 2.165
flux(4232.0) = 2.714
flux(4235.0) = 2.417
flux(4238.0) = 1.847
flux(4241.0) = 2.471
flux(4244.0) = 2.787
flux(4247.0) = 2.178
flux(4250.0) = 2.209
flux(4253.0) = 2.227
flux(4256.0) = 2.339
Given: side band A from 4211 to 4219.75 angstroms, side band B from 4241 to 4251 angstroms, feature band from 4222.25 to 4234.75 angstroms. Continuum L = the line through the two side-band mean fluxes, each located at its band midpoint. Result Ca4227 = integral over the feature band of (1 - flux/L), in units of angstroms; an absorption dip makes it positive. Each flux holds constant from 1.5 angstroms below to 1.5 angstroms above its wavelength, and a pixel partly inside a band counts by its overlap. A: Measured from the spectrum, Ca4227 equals 0.9 angstroms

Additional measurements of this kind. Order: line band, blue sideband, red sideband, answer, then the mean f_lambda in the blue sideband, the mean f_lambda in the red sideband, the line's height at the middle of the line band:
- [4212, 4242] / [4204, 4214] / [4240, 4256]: 1.3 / 2.35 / 2.37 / 2.36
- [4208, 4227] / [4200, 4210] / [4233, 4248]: 0.3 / 2.26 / 2.36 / 2.29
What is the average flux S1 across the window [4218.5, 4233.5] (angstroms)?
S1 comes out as 2.21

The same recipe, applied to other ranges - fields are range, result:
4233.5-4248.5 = 2.34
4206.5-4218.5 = 2.4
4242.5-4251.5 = 2.39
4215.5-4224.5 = 2.25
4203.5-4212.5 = 2.35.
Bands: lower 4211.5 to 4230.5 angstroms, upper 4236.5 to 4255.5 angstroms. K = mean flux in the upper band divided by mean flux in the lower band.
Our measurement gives 1.0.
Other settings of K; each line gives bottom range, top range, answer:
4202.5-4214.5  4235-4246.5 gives 1.01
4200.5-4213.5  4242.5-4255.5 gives 1.01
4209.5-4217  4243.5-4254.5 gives 0.95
